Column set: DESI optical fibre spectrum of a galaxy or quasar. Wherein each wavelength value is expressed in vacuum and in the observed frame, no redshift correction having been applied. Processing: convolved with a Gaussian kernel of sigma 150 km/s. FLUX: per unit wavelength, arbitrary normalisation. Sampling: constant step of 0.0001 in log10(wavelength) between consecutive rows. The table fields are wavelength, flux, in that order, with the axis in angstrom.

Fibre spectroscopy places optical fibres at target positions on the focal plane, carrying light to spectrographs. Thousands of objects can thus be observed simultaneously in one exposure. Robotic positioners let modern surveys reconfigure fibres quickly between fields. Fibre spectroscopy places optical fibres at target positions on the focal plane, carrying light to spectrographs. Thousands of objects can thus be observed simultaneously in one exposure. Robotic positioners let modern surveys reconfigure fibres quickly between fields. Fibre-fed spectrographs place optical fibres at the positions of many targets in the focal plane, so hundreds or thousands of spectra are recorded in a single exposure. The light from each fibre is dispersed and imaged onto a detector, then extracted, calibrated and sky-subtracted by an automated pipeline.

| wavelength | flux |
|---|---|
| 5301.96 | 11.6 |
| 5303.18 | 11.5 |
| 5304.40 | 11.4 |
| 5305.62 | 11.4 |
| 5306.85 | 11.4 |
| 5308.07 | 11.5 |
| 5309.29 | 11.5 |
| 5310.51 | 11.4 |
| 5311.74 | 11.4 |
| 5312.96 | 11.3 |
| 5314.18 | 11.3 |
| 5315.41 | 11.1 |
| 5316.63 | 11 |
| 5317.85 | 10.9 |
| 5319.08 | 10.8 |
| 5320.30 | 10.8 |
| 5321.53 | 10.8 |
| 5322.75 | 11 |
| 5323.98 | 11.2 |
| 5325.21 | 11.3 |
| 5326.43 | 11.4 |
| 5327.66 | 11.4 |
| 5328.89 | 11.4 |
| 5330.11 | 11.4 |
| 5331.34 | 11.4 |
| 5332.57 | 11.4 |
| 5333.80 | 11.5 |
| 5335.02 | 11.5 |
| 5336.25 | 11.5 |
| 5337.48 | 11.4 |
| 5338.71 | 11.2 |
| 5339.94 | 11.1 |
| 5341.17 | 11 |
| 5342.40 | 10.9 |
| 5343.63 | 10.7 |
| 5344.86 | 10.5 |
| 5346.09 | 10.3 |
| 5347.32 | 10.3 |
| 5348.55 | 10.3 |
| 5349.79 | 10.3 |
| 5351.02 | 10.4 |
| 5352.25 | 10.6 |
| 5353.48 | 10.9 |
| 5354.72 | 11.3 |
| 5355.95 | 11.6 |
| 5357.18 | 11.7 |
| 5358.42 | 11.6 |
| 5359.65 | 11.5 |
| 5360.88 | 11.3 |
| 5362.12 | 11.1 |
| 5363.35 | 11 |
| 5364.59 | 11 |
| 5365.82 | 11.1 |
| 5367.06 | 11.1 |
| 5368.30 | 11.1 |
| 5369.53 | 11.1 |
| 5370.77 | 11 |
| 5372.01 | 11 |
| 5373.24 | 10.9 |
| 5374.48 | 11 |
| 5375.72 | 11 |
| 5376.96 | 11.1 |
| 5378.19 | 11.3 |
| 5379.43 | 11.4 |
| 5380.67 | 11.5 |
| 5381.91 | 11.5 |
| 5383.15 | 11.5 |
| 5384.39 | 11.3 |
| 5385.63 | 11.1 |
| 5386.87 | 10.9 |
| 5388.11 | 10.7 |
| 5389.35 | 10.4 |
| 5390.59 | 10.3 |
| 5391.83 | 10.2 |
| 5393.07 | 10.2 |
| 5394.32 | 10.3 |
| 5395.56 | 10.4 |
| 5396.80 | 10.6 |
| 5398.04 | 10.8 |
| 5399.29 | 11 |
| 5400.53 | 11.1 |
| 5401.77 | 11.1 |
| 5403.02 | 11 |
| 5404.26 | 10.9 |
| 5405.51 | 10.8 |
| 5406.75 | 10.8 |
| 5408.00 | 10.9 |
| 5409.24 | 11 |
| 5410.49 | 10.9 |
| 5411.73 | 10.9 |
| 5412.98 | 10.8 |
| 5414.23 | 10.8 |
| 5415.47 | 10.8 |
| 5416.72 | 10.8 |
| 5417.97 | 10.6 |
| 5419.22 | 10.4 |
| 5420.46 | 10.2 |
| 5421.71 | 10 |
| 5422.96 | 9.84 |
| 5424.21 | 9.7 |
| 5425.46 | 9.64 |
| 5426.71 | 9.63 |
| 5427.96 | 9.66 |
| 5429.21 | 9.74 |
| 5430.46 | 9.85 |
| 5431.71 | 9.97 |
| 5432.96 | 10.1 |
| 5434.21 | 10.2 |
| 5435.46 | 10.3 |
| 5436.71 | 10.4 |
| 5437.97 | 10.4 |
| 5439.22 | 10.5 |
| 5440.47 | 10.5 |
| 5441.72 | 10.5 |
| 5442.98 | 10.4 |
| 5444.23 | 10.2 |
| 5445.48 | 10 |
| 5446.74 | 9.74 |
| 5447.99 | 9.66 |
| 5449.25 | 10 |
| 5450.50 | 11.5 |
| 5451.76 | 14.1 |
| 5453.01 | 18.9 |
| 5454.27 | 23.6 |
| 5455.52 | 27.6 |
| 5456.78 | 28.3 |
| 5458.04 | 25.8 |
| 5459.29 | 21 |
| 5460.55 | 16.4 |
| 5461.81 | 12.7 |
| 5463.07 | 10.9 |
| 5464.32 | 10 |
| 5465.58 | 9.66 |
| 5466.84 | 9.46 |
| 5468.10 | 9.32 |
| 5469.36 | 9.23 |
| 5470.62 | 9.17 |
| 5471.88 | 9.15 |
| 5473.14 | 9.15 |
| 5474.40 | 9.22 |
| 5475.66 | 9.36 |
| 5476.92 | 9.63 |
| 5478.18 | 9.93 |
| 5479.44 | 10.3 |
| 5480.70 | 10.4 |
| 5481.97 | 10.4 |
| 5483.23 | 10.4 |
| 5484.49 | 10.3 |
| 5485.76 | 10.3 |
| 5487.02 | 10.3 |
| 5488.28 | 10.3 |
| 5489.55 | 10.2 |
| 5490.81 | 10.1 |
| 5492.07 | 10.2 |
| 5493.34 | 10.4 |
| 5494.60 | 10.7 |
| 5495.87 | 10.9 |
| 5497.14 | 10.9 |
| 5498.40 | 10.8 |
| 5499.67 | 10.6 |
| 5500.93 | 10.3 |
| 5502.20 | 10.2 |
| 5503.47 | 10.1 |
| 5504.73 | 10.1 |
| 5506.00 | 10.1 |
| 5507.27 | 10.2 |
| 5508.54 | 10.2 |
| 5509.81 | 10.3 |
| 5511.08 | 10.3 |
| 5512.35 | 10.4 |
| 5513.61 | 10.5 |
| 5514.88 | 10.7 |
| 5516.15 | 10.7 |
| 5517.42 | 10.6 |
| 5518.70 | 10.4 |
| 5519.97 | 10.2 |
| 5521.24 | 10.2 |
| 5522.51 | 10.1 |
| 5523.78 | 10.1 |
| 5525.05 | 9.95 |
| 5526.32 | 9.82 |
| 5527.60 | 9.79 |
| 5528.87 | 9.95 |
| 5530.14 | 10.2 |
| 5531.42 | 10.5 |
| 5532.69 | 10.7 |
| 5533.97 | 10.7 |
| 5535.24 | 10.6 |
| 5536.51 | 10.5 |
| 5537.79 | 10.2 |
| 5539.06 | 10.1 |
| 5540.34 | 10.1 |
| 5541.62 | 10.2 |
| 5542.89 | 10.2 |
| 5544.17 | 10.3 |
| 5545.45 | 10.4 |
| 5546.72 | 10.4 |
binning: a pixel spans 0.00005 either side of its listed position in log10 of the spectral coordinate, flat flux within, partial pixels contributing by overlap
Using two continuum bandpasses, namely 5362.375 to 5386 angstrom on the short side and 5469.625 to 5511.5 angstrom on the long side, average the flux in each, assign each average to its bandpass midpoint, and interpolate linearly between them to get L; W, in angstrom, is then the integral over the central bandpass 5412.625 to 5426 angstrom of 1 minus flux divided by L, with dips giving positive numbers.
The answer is 0.6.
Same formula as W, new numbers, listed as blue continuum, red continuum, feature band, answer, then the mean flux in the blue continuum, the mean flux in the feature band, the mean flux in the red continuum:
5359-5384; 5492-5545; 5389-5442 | 2.36 angstrom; 11.2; 10.4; 10.3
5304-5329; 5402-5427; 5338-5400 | -0.44 angstrom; 11.2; 10.9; 10.5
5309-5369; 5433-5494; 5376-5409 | 1.79 angstrom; 11.1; 10.9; 12.1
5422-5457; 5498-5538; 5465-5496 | 3.43 angstrom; 12.1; 9.92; 10.3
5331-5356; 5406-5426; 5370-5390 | -0.70 angstrom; 10.9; 11.1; 10.5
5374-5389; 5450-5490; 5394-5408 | 0.94 angstrom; 11.2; 10.8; 13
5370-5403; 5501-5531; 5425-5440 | 0.88 angstrom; 10.9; 10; 10.2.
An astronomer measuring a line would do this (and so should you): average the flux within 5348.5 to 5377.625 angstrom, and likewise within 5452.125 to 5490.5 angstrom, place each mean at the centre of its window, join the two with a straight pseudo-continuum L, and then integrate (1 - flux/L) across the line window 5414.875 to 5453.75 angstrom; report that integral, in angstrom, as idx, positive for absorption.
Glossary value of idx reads 5.5 angstrom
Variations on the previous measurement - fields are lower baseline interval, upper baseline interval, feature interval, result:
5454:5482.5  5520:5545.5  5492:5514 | 2.40 angstrom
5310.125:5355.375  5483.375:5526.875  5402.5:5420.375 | -0.13 angstrom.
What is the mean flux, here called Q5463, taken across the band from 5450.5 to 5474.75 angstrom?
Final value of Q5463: 14.9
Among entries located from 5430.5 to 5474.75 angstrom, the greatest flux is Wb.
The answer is 28.3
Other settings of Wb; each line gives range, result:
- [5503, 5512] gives 10.3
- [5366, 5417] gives 11.5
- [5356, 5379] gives 11.7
